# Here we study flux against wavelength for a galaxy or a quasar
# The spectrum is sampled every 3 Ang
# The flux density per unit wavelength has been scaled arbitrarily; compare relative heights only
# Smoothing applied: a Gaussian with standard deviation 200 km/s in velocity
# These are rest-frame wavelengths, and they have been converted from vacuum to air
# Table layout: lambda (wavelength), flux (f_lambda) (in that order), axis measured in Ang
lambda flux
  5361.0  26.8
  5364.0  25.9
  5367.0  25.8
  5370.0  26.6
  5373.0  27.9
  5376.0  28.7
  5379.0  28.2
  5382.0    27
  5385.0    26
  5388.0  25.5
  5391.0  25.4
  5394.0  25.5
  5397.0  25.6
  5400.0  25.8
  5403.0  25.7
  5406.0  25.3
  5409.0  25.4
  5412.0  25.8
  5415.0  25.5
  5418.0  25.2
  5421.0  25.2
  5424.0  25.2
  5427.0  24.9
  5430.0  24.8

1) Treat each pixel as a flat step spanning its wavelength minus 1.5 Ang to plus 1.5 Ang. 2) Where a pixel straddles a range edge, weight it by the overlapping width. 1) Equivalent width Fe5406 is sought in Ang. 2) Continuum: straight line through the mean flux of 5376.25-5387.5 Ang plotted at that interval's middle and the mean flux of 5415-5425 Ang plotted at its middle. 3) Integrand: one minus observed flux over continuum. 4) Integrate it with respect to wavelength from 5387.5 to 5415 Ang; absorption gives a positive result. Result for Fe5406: 0.6 Ang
